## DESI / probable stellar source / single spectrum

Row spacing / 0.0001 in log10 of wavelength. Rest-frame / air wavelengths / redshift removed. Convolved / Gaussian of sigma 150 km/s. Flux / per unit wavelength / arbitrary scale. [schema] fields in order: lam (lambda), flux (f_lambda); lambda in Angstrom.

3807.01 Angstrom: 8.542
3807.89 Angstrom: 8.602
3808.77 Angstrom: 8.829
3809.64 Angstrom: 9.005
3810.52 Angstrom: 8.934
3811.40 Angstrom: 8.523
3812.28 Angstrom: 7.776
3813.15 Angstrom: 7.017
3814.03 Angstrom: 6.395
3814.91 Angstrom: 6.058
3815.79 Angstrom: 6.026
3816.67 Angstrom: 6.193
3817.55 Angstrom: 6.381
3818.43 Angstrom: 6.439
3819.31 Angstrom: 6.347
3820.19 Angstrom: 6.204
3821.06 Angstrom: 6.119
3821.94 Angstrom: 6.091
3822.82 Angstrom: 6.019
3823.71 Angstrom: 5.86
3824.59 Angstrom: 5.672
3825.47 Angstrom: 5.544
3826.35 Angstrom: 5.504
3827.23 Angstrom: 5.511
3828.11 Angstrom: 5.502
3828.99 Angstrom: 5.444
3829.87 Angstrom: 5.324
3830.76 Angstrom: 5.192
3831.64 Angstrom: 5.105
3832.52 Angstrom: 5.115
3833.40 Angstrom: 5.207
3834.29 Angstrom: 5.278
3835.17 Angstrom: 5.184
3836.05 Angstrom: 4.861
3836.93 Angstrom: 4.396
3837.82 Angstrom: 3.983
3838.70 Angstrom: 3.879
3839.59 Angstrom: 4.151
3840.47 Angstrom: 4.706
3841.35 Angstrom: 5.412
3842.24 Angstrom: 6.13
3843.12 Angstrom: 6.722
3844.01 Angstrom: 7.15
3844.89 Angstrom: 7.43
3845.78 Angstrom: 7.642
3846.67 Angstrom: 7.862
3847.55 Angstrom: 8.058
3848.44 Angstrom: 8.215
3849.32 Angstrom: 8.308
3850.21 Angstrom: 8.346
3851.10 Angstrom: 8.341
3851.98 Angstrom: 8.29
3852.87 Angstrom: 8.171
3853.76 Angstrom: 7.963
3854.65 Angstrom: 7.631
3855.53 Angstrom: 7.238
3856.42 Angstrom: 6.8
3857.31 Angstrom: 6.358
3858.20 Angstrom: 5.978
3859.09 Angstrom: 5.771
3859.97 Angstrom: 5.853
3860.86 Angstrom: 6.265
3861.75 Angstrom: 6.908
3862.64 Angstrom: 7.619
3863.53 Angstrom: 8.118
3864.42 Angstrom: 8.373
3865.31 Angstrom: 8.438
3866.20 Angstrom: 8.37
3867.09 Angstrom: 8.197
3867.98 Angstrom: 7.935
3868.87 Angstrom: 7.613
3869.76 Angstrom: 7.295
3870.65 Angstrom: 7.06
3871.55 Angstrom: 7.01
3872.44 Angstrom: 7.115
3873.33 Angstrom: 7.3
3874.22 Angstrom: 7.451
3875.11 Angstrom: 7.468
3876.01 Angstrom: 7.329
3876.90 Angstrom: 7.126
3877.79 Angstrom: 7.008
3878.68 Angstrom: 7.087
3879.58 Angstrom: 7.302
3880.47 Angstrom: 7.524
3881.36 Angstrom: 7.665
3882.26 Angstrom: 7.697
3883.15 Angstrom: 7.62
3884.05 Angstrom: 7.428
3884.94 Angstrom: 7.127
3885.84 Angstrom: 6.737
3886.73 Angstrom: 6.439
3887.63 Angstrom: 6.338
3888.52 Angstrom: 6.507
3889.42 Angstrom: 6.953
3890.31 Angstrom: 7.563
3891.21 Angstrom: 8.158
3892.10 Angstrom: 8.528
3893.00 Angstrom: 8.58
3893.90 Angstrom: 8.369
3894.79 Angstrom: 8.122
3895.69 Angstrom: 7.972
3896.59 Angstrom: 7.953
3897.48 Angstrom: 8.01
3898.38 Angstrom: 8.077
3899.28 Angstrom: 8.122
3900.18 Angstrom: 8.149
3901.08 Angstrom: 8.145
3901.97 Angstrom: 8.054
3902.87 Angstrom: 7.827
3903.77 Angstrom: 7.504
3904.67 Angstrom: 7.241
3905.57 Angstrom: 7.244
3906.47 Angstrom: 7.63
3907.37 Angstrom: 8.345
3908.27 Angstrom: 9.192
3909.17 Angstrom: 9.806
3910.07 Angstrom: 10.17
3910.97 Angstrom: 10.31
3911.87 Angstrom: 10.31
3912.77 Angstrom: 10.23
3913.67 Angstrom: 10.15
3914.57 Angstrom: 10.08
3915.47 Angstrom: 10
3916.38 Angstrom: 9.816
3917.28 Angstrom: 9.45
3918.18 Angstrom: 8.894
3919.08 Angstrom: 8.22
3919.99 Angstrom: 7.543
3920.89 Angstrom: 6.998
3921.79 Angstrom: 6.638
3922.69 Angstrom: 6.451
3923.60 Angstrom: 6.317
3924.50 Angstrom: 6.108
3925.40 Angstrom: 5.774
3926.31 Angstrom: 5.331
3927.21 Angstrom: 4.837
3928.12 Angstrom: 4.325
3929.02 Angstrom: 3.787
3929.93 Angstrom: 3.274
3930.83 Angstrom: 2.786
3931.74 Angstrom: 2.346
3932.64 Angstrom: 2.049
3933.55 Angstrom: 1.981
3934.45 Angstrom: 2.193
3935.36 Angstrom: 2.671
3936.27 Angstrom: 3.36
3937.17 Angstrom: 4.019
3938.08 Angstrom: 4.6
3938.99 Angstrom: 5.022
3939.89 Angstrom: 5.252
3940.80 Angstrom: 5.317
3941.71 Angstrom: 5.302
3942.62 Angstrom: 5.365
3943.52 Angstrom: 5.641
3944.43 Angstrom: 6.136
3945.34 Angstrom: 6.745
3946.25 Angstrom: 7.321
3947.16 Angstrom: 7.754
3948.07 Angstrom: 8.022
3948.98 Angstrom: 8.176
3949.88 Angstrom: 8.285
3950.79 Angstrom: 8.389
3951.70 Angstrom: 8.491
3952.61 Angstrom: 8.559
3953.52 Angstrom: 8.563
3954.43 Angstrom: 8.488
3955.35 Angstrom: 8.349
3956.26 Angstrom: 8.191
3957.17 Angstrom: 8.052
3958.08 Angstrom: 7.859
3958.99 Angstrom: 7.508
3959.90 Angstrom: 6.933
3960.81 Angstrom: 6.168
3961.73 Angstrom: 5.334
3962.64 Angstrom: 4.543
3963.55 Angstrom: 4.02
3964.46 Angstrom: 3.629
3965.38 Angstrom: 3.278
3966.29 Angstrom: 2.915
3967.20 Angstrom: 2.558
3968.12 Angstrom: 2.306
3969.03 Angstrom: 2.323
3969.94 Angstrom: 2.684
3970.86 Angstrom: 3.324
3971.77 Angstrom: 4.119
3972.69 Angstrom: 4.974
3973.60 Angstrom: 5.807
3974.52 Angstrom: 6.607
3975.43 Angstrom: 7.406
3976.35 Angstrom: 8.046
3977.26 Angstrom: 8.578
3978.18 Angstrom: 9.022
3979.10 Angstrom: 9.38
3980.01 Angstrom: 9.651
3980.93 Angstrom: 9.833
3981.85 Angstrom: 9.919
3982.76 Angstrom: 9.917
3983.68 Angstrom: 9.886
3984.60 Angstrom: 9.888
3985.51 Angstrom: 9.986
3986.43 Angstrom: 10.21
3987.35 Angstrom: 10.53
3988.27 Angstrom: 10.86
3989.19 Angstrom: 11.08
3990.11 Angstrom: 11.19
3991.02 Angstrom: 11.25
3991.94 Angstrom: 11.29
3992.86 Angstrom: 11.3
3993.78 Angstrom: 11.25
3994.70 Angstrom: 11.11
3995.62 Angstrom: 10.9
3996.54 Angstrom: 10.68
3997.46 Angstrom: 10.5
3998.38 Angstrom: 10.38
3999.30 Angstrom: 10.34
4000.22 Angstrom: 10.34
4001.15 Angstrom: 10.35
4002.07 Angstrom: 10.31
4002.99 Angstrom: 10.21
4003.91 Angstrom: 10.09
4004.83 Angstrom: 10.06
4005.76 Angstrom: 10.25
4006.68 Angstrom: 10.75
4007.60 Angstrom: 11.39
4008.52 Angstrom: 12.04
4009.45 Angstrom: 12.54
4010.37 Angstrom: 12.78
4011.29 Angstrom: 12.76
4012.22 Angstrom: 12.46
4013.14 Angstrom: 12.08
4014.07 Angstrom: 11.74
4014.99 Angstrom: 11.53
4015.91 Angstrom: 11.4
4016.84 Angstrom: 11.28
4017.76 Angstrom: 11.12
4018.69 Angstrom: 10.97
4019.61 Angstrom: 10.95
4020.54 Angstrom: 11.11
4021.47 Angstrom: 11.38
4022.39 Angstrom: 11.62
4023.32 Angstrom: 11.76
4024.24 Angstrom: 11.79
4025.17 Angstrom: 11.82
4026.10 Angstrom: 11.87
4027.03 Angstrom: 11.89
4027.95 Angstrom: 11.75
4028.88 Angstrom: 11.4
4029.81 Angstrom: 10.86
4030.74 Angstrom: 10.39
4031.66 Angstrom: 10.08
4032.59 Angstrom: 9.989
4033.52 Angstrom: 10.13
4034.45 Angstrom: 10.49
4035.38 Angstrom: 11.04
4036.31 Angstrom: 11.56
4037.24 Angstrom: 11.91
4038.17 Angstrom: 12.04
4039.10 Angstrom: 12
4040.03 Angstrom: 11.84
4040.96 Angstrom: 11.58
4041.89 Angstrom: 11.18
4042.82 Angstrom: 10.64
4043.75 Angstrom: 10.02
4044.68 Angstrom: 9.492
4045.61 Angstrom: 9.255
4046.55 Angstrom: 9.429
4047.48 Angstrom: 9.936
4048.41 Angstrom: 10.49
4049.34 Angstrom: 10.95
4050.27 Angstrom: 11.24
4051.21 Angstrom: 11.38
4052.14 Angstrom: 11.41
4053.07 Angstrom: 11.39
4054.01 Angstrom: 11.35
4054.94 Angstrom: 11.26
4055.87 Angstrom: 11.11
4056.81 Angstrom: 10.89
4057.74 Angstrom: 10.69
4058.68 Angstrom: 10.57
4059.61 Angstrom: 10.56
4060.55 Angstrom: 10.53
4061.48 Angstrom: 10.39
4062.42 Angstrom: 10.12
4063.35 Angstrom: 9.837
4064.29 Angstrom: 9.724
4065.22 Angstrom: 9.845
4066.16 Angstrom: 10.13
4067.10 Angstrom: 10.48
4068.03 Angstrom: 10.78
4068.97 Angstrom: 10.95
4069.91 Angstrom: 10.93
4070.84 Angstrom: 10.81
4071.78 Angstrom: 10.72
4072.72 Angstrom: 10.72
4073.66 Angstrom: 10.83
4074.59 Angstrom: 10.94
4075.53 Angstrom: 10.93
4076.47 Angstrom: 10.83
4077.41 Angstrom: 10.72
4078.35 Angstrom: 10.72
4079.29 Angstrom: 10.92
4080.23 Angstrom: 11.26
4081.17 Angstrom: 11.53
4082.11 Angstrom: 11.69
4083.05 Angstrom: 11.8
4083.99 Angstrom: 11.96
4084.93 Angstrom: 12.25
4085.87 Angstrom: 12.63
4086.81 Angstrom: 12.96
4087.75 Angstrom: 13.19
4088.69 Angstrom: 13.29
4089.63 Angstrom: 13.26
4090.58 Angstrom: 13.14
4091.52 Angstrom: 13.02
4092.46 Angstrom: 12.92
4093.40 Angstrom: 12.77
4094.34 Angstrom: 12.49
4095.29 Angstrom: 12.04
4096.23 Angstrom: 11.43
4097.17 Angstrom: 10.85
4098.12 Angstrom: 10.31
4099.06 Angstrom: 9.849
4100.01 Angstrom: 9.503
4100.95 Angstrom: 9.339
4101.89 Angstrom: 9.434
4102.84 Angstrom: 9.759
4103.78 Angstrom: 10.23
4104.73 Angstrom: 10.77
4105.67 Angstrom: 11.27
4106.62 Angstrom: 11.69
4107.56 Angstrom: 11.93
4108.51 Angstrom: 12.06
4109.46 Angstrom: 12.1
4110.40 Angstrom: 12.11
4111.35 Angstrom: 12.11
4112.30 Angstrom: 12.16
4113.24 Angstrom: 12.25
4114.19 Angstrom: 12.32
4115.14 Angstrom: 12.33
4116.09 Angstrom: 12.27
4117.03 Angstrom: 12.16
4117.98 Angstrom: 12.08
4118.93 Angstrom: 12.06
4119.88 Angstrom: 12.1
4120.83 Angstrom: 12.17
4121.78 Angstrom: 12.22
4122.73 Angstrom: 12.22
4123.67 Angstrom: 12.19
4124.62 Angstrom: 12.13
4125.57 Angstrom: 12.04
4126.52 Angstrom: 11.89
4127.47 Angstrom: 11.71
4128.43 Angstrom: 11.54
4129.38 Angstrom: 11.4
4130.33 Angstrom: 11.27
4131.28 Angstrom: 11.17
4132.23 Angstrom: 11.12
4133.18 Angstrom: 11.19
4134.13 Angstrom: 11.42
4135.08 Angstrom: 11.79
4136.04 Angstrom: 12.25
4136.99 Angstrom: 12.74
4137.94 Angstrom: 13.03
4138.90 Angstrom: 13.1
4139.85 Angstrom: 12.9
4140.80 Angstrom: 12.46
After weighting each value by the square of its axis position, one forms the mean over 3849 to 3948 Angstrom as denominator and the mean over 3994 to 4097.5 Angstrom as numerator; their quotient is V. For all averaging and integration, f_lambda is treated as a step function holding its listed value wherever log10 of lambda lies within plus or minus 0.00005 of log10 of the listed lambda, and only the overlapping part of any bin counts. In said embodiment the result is 1.71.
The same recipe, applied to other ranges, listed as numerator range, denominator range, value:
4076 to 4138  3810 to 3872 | 2.04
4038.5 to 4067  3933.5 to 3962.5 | 1.75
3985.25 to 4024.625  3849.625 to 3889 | 1.63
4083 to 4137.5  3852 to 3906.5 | 1.77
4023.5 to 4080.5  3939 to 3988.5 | 1.63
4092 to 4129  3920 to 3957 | 2.19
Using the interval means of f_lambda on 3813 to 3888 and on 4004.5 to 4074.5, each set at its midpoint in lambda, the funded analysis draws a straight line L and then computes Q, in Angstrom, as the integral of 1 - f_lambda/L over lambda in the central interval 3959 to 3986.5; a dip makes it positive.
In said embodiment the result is 9.01 Angstrom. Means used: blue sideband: 6.65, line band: 6.41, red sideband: 11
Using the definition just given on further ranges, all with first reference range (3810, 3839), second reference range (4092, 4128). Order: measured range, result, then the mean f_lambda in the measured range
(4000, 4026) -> -4.5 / 11.3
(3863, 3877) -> -1.8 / 7.65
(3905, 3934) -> 2.4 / 7.07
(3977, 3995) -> -2.4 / 10.3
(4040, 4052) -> -0.3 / 10.5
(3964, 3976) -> 6.5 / 4.03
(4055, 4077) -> 0.3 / 10.6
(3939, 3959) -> 2.6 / 7.3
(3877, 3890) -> -0.1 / 7.11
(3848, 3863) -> -1.9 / 7.3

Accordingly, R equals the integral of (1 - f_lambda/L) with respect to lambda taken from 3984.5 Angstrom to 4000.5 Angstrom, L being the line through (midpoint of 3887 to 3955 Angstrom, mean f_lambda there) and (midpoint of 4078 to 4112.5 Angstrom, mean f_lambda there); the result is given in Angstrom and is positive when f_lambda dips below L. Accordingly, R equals -3.3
